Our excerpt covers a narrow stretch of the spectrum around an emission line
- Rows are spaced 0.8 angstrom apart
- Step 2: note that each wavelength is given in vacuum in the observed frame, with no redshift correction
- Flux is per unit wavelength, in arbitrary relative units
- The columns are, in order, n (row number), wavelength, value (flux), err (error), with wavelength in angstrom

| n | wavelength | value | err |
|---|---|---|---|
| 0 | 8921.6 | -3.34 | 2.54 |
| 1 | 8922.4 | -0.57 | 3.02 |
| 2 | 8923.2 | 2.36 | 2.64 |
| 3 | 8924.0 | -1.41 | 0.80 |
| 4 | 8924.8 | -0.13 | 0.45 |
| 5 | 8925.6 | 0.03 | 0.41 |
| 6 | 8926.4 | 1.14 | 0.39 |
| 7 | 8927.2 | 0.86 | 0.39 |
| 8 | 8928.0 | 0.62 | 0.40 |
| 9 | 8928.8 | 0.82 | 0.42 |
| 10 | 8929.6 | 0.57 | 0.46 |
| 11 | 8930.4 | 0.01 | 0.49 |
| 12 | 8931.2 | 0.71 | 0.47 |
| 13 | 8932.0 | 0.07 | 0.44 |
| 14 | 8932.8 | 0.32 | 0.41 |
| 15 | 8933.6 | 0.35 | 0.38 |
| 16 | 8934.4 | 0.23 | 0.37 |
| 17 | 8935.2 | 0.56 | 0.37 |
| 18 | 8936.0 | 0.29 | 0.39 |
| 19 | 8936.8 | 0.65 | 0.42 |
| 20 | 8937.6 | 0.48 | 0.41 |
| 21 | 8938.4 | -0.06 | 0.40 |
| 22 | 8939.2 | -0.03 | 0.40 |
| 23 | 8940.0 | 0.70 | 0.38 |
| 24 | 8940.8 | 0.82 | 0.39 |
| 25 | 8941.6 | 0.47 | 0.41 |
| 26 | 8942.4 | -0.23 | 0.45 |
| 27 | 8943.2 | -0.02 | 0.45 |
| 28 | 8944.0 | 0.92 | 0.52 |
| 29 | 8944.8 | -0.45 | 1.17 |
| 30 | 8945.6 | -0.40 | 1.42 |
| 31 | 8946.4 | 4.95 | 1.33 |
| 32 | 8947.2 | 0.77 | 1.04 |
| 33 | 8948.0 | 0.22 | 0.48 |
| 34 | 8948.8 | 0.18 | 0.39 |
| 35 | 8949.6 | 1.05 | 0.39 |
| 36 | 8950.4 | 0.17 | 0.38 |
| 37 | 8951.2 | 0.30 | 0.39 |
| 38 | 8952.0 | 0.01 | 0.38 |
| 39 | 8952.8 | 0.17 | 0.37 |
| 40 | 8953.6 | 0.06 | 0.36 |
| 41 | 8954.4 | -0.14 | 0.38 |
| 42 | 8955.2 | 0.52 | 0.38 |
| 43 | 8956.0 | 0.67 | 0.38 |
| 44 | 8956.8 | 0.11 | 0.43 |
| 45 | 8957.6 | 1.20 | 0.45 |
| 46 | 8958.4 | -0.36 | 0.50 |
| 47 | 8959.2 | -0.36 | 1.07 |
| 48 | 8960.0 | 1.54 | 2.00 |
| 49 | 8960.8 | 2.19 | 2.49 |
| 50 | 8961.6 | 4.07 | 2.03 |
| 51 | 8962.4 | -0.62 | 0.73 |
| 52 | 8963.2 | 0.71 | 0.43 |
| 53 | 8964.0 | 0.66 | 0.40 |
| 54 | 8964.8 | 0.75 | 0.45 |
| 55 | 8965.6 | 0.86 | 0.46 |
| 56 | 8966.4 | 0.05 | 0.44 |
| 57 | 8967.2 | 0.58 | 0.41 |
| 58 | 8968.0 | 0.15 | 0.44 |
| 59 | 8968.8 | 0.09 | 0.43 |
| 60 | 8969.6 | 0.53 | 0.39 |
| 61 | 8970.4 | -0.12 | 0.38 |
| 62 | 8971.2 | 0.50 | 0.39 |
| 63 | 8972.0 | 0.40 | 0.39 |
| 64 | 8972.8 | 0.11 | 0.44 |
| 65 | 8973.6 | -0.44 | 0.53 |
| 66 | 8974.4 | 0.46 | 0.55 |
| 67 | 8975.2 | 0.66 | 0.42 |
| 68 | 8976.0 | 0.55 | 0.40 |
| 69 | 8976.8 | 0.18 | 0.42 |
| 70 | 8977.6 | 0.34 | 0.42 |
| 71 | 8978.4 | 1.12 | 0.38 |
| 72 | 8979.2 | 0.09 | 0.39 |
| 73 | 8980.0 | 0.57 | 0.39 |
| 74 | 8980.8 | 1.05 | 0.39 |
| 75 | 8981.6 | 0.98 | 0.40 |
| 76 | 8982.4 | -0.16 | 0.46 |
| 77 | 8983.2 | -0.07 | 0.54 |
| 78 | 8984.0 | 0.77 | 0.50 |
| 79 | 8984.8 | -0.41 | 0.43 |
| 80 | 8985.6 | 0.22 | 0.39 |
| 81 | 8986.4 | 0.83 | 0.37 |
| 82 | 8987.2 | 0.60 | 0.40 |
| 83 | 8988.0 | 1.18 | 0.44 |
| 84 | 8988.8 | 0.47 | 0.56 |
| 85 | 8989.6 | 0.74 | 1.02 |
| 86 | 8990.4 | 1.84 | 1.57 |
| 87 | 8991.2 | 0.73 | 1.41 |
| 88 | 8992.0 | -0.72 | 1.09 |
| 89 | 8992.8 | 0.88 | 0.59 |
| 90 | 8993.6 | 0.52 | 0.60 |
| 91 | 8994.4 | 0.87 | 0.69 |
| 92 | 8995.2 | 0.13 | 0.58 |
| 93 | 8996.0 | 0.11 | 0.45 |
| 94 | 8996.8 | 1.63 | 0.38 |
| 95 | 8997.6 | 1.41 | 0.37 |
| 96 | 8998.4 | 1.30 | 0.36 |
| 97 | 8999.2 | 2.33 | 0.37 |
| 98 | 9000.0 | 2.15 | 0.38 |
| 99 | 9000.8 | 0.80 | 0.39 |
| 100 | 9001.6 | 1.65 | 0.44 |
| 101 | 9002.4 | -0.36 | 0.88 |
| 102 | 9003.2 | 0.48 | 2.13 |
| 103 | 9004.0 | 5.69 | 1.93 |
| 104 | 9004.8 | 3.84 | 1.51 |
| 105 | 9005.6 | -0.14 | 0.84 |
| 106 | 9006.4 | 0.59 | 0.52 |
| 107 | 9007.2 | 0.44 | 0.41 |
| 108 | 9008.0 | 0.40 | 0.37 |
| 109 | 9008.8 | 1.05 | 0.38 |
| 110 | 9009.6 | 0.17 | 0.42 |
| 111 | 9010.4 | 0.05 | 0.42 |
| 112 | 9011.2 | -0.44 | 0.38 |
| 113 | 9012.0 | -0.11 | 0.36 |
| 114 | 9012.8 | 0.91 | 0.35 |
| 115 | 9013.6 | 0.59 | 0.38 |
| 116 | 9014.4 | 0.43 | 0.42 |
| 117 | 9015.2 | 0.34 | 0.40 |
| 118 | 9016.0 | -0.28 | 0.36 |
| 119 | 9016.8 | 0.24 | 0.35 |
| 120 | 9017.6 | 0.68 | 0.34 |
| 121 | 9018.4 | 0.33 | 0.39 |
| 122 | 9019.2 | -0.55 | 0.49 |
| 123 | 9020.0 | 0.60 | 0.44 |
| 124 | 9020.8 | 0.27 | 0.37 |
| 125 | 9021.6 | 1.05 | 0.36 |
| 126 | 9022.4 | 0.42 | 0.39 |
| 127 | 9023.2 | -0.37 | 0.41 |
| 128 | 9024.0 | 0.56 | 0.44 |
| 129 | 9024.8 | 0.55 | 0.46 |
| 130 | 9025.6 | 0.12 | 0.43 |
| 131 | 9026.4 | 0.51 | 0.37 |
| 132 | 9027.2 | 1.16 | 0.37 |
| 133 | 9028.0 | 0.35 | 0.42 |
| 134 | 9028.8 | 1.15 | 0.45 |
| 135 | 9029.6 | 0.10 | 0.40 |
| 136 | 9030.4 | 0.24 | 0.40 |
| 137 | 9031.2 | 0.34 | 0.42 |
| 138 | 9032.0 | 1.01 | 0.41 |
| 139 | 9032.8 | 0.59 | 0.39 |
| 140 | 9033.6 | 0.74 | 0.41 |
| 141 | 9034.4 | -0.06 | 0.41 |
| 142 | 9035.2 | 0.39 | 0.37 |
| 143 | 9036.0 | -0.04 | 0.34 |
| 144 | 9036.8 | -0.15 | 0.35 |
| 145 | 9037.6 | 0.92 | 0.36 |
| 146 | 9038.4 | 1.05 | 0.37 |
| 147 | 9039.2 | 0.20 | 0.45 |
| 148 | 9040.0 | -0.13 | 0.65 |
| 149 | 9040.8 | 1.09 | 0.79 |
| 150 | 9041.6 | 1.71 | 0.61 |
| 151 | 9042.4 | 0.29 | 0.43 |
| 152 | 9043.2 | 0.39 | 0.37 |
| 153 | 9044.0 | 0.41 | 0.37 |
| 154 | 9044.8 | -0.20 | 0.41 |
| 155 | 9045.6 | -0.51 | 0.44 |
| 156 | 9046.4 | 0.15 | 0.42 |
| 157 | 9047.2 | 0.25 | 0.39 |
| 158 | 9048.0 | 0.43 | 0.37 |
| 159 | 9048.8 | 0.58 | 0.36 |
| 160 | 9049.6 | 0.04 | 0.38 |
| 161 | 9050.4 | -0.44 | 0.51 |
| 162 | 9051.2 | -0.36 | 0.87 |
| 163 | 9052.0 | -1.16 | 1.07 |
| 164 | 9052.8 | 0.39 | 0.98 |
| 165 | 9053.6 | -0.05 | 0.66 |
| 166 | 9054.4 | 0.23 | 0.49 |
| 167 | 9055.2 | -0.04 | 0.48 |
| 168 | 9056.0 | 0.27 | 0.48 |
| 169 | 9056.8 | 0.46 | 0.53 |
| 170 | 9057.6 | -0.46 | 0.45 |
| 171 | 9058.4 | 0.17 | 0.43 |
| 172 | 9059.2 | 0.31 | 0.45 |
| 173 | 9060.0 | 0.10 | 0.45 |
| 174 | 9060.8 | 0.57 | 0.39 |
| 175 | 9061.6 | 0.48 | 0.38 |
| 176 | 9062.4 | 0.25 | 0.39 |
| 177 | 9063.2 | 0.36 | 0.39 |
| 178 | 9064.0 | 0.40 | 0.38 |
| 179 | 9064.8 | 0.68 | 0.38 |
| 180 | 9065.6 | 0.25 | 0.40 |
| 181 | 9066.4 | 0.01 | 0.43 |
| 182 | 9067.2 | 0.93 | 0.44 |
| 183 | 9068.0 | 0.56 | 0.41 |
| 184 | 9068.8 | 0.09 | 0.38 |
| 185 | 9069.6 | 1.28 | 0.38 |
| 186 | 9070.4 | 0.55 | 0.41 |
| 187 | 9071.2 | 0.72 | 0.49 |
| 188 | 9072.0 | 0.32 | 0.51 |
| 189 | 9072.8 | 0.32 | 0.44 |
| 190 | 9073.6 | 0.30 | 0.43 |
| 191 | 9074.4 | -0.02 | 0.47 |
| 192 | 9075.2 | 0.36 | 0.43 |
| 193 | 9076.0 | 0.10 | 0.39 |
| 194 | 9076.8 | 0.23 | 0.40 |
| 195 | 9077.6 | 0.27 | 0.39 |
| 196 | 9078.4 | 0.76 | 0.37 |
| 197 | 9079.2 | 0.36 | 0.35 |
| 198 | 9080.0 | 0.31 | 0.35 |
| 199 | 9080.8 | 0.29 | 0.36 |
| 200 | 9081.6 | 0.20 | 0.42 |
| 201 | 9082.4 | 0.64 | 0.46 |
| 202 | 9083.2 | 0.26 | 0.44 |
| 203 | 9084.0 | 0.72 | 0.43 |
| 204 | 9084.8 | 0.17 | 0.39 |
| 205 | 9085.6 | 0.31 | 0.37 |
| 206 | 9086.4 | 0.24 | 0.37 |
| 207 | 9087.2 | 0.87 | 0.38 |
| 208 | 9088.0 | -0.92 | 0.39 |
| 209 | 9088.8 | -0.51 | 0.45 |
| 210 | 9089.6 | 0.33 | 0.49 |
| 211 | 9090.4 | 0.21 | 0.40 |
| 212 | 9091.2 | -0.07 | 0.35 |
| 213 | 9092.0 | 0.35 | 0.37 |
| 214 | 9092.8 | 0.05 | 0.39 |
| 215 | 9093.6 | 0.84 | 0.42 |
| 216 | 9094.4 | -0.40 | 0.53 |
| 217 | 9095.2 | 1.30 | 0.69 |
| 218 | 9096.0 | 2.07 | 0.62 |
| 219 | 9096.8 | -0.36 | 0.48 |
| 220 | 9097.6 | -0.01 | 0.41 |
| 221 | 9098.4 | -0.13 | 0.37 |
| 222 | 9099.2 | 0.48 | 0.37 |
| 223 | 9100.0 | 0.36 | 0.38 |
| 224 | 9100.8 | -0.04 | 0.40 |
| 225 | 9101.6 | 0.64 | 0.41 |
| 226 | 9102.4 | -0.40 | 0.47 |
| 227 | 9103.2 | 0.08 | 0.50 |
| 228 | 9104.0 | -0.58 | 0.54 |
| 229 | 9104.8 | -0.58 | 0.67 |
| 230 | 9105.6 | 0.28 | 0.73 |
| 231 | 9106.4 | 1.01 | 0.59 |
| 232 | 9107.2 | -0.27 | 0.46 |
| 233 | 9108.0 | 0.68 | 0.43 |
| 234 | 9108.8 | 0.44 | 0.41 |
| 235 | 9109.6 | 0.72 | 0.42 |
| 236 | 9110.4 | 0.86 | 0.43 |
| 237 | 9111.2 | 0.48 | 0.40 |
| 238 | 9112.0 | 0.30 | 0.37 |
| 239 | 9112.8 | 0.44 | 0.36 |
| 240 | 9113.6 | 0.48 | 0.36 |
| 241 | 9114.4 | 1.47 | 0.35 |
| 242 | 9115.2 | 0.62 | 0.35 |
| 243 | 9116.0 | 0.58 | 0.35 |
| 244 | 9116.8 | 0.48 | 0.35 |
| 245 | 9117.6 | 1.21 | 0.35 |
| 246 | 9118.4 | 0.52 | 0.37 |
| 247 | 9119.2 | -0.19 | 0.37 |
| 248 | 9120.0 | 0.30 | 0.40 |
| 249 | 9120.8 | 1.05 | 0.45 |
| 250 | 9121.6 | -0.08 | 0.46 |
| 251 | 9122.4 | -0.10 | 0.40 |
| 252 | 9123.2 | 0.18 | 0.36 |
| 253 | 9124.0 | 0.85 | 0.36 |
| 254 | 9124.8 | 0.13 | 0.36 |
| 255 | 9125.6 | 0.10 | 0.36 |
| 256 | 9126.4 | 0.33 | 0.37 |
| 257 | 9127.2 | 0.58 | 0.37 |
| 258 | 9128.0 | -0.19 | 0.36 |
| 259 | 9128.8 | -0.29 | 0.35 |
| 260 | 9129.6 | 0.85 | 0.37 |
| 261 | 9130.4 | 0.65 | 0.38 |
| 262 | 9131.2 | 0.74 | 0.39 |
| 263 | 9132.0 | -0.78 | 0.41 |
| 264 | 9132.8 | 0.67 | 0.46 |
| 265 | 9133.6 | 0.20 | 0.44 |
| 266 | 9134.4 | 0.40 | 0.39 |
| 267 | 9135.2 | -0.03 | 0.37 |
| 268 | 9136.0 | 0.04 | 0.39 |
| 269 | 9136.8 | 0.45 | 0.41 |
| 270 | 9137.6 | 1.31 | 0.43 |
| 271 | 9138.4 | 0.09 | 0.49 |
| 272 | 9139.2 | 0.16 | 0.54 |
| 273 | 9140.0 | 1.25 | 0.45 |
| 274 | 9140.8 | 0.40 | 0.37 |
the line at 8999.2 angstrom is Hgamma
